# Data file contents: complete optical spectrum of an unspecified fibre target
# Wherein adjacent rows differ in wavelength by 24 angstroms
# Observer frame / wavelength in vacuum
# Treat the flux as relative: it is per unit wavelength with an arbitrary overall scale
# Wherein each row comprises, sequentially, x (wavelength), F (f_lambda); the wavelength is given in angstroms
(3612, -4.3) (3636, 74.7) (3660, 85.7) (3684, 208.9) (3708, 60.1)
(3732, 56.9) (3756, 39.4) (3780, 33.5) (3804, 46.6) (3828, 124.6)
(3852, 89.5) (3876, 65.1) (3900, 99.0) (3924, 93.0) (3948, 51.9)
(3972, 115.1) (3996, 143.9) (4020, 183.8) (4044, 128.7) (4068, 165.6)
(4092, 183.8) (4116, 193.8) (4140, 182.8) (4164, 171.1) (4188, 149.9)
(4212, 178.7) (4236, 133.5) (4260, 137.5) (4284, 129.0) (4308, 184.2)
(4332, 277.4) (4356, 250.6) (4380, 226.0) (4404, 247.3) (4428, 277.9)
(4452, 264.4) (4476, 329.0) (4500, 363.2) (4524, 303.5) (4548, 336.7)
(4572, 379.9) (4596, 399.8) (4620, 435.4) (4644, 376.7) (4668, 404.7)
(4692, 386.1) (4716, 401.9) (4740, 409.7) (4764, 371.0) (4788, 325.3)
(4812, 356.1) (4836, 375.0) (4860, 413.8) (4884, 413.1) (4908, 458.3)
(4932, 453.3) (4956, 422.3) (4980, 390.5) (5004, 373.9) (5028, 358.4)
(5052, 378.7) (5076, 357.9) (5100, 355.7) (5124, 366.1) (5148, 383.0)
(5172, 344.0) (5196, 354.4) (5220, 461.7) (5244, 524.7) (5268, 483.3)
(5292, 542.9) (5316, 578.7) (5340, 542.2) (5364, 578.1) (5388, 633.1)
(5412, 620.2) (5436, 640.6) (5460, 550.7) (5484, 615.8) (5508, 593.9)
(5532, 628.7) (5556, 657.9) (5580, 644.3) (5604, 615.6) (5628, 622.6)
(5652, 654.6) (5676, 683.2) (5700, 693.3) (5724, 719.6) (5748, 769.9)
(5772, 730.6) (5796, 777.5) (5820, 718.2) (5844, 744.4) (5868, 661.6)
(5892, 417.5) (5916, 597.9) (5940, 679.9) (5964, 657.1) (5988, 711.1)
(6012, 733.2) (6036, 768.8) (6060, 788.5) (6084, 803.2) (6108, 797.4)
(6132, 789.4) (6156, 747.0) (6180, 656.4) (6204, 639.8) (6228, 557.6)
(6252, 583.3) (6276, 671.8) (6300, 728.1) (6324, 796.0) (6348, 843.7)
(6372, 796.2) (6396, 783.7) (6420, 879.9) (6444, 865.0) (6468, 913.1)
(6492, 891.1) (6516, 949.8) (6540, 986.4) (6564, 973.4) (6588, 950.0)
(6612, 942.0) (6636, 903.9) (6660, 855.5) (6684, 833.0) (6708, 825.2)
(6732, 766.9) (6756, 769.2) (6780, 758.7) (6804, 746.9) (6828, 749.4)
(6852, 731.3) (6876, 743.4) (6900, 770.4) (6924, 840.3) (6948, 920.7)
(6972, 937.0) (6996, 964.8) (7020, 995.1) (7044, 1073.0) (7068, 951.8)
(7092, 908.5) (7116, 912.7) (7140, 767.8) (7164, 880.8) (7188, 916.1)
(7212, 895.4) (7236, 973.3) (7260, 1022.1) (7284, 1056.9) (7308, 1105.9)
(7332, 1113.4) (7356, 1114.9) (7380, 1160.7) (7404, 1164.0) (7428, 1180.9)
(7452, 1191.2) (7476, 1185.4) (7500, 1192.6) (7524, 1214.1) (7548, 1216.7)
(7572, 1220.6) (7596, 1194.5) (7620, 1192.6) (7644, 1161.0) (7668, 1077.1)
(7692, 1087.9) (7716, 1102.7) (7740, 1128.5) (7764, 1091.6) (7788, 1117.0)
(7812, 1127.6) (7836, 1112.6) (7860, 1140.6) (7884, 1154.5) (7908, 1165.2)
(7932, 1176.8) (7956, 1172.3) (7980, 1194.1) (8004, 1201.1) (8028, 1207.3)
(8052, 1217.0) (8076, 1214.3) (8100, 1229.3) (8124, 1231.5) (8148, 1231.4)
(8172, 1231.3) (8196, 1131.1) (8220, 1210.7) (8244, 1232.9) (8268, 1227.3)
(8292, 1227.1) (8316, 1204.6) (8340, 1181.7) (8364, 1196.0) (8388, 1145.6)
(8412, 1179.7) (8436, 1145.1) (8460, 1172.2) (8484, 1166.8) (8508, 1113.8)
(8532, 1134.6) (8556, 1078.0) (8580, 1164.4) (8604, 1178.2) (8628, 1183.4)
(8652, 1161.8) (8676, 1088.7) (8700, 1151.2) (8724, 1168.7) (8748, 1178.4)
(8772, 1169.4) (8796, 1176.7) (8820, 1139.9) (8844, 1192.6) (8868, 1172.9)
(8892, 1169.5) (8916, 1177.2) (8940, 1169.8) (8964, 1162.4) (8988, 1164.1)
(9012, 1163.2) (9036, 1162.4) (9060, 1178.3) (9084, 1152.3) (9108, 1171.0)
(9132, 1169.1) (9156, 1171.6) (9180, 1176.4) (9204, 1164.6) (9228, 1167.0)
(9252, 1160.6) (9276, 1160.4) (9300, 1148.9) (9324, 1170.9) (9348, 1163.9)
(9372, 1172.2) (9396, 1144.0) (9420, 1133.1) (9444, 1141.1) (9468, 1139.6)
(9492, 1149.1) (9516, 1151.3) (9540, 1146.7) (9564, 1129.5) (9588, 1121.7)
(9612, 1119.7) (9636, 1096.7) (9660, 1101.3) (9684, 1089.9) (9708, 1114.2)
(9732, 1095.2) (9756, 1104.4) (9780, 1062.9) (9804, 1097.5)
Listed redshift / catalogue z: 0.00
